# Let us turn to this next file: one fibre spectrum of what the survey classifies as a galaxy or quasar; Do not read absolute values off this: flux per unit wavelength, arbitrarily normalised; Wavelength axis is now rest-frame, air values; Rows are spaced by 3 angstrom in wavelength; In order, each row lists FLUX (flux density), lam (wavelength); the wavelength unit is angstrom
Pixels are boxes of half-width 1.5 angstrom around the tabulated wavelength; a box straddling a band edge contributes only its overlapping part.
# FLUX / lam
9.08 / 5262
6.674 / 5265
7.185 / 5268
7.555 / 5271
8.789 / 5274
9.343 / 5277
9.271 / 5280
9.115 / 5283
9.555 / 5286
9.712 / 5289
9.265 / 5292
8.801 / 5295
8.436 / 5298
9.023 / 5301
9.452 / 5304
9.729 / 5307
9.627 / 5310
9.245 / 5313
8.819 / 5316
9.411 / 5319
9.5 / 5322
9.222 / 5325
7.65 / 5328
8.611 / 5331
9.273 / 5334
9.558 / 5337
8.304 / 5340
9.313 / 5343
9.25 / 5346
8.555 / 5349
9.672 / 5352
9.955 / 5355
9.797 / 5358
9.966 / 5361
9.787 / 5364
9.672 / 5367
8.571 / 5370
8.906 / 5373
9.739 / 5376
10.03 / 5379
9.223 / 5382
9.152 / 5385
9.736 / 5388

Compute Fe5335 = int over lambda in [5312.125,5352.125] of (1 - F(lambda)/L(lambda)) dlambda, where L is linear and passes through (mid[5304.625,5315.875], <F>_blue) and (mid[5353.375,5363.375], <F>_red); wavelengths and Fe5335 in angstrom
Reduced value 2.7 angstrom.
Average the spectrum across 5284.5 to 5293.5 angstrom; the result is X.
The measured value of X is 9.51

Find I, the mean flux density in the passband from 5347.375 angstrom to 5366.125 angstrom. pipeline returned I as 9.62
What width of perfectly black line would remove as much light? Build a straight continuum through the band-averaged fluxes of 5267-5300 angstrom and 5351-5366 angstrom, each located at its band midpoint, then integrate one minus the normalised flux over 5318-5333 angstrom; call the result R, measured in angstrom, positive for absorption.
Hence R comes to 0.84 angstrom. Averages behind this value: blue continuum 8.85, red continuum 9.84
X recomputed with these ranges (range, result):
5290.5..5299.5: 8.83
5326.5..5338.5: 8.77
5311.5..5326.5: 9.24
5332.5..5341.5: 9.04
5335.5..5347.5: 9.11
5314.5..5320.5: 9.12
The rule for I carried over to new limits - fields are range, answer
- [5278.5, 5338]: 9.16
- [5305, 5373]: 9.24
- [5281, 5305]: 9.17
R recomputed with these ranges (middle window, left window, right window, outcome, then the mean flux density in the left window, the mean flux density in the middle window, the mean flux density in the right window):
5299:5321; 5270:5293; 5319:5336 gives -0.8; 9.1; 9.31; 8.92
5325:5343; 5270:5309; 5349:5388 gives 1.1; 9.11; 8.78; 9.51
